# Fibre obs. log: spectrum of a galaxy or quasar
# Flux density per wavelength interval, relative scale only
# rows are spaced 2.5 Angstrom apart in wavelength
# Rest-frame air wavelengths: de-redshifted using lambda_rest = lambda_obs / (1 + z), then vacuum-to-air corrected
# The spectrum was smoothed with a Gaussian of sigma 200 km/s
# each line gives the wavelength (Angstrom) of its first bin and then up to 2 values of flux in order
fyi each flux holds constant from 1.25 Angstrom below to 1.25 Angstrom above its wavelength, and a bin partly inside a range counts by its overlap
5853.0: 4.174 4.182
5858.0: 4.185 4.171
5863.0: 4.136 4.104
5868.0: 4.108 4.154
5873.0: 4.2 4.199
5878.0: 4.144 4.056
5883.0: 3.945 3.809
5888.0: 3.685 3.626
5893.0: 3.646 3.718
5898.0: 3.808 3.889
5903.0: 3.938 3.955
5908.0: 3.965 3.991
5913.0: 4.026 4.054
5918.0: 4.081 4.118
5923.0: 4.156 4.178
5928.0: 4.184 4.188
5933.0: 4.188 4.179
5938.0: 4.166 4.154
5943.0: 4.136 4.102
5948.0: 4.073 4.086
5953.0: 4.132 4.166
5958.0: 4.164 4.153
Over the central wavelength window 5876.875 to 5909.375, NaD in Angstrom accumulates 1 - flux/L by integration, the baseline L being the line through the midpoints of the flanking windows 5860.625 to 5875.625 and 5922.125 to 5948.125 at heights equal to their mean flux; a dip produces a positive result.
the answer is 2.3 Angstrom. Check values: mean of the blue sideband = 4.15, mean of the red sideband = 4.16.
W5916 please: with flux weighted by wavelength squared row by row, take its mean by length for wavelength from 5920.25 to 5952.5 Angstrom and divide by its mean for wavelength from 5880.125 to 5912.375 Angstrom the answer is 1.09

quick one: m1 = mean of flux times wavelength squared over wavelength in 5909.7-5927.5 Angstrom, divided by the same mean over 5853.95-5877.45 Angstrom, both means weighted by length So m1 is 1.00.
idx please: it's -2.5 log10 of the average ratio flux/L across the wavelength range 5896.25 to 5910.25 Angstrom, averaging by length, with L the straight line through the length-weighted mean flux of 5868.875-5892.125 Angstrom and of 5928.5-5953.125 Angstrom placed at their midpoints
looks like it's 0.04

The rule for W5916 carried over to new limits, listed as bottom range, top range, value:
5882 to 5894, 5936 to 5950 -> 1.12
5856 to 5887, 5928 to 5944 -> 1.04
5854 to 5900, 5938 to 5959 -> 1.06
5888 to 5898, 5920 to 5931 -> 1.14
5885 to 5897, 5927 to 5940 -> 1.15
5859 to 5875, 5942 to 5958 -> 1.02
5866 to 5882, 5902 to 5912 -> 0.97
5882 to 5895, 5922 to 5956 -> 1.13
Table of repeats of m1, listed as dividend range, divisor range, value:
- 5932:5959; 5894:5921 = 1.06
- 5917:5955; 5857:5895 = 1.06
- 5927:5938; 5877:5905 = 1.10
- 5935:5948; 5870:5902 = 1.08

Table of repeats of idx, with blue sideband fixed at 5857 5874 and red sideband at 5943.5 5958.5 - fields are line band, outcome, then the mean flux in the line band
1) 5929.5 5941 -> -0.01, 4.18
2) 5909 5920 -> 0.02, 4.04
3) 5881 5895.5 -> 0.11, 3.76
